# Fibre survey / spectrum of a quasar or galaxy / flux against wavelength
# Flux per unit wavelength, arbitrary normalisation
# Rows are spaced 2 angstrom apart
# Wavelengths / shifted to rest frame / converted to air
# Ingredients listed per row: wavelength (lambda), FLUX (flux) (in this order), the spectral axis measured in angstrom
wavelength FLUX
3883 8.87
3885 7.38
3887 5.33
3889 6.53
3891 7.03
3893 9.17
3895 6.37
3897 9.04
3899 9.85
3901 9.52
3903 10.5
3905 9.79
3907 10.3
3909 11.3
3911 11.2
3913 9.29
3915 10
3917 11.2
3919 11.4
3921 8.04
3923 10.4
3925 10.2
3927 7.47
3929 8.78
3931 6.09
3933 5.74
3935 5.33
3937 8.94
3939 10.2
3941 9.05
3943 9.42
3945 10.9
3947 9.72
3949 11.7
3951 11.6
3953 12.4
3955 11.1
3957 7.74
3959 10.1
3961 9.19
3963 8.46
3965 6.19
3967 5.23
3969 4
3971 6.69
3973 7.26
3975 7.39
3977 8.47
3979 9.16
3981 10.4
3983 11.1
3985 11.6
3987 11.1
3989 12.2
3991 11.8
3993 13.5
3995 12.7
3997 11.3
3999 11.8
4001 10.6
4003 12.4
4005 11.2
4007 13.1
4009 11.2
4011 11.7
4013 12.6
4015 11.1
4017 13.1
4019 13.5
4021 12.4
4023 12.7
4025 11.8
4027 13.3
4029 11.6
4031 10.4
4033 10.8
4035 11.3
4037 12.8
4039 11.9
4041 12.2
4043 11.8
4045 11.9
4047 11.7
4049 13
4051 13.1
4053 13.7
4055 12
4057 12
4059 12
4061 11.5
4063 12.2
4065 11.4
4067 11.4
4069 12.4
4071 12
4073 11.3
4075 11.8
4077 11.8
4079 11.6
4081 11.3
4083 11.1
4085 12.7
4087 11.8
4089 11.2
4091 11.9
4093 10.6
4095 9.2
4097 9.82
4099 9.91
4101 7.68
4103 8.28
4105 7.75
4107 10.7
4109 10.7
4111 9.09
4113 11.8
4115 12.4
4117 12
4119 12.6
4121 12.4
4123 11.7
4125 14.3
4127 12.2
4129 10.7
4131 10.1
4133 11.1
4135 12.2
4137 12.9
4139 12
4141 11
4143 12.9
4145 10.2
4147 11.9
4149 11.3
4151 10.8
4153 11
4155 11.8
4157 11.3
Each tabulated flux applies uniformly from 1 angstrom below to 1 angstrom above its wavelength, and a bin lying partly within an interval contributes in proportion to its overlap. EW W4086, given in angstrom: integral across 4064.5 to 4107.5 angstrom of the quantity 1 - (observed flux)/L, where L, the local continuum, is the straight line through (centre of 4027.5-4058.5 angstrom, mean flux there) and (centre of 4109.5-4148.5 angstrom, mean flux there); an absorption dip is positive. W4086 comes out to 4.0 angstrom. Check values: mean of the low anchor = 12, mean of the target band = 10.8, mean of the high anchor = 11.7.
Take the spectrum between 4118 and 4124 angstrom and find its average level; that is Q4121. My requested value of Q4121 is 12.2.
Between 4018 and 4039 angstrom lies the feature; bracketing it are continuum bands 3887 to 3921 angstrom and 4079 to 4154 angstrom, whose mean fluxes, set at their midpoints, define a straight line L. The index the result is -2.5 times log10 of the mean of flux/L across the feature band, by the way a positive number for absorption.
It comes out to -0.16 mag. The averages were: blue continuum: 9.36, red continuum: 11.1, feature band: 12.1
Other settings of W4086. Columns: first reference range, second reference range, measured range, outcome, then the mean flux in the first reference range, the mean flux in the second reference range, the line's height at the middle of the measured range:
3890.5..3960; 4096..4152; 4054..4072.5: -2.2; 9.47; 11.1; 10.6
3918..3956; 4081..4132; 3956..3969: 2.8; 9.39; 10.9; 9.62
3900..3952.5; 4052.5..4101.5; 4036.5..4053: -2.1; 9.57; 11.4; 11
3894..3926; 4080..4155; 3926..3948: 3.8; 9.9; 11.1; 10.1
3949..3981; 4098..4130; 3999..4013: -4.0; 8.5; 10.9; 9.16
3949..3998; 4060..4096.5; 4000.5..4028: -4.9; 9.65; 11.5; 10.4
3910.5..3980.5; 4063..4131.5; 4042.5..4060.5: -3.3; 8.85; 11.1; 10.4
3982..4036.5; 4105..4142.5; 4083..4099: 1.0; 11.9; 11.6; 11.7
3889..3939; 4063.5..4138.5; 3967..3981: 3.6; 9.01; 11.2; 9.71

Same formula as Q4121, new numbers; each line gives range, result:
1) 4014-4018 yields 12.1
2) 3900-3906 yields 9.94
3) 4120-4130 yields 12.3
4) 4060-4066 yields 11.7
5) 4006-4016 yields 11.9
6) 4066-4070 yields 11.9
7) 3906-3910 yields 10.8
